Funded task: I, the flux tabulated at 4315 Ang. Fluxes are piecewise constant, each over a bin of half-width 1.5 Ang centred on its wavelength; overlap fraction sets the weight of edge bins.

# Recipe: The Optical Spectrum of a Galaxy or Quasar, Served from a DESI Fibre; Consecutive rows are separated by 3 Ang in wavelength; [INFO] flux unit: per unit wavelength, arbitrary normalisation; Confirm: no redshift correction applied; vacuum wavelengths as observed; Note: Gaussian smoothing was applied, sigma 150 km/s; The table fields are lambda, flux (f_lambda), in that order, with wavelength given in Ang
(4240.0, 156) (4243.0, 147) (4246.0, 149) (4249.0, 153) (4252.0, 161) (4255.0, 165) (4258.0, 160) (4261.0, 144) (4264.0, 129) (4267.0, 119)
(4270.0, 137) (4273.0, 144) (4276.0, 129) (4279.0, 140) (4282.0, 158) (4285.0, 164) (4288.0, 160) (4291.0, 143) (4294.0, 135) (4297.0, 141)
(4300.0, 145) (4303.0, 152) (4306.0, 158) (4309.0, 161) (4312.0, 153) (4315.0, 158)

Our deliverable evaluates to 158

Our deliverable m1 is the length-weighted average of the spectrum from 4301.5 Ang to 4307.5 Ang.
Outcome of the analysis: 155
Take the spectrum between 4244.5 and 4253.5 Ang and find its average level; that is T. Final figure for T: 154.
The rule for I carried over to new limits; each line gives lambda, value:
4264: 129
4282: 158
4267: 119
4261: 144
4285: 164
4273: 144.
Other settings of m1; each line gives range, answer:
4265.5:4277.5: 132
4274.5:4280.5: 134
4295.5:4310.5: 151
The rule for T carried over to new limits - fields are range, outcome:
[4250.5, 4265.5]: 152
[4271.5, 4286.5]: 147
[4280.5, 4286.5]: 161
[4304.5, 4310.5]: 160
